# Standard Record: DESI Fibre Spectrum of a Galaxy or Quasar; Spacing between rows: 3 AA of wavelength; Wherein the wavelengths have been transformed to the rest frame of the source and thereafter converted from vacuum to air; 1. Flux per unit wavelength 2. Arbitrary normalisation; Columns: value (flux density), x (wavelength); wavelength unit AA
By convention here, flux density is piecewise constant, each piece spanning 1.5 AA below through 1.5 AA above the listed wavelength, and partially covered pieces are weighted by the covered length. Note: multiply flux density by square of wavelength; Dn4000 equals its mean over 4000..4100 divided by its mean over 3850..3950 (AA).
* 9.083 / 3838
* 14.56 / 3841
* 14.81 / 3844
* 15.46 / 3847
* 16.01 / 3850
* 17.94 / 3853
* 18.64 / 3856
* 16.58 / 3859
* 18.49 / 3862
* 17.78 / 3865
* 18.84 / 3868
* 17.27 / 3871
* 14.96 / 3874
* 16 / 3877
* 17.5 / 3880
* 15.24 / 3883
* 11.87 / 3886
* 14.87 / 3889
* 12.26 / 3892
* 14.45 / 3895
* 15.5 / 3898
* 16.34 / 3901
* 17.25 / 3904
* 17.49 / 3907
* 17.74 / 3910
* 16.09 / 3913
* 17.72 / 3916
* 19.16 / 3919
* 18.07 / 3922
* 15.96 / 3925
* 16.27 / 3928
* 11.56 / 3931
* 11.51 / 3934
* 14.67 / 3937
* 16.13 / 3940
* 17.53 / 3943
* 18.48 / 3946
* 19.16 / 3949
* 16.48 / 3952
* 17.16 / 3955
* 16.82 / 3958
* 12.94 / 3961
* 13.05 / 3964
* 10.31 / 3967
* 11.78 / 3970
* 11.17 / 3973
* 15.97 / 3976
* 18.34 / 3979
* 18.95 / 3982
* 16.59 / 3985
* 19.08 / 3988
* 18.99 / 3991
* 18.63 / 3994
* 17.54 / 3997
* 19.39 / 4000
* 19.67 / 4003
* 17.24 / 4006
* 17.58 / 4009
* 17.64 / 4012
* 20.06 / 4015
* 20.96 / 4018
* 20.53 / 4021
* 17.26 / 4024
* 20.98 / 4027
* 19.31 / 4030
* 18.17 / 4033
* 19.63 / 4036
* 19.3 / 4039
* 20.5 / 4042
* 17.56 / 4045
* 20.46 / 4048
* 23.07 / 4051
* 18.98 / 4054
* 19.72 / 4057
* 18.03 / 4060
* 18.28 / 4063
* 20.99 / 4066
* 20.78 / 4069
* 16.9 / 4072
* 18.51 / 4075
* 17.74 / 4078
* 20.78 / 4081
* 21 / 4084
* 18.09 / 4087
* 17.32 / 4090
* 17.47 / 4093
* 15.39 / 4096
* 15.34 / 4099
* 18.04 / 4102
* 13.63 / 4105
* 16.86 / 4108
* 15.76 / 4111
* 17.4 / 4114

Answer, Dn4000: 1.25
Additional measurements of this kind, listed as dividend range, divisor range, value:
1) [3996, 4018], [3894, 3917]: 1.18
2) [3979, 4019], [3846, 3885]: 1.18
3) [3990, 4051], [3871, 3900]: 1.38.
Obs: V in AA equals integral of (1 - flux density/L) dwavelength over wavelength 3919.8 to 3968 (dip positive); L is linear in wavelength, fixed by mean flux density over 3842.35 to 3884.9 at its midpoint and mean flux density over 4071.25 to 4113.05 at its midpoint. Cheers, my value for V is 4.2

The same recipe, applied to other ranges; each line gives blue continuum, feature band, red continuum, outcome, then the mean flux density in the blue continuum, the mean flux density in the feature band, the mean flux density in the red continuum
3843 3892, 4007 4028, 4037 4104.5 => -1.3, 16.3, 19.2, 18.8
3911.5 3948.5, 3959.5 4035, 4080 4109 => -2.8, 16.2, 17.3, 17.3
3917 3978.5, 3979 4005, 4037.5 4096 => -2.9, 15.3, 18.6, 19.1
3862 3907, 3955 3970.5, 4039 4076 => 3.6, 15.9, 13.5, 19.5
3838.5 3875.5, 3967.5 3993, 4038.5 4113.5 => 2.1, 16.6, 16.2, 18.4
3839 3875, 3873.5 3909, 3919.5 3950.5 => 2.3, 16.7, 15.4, 16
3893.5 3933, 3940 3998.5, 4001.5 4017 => 4.5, 16.4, 16.3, 18.5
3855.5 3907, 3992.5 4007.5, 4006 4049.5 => 0.1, 16.1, 18.5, 19.2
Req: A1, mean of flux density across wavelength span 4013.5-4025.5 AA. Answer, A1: 19.7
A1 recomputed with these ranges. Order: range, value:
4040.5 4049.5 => 19.5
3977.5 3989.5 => 18.2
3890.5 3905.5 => 15.2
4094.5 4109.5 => 15.9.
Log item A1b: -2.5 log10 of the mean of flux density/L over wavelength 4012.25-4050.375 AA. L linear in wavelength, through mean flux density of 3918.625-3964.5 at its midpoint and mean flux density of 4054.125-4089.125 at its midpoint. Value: -0.08 mag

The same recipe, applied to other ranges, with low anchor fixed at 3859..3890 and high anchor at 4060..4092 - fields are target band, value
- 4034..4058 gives -0.07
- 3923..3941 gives 0.18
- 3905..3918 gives -0.03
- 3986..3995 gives -0.06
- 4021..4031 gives -0.06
